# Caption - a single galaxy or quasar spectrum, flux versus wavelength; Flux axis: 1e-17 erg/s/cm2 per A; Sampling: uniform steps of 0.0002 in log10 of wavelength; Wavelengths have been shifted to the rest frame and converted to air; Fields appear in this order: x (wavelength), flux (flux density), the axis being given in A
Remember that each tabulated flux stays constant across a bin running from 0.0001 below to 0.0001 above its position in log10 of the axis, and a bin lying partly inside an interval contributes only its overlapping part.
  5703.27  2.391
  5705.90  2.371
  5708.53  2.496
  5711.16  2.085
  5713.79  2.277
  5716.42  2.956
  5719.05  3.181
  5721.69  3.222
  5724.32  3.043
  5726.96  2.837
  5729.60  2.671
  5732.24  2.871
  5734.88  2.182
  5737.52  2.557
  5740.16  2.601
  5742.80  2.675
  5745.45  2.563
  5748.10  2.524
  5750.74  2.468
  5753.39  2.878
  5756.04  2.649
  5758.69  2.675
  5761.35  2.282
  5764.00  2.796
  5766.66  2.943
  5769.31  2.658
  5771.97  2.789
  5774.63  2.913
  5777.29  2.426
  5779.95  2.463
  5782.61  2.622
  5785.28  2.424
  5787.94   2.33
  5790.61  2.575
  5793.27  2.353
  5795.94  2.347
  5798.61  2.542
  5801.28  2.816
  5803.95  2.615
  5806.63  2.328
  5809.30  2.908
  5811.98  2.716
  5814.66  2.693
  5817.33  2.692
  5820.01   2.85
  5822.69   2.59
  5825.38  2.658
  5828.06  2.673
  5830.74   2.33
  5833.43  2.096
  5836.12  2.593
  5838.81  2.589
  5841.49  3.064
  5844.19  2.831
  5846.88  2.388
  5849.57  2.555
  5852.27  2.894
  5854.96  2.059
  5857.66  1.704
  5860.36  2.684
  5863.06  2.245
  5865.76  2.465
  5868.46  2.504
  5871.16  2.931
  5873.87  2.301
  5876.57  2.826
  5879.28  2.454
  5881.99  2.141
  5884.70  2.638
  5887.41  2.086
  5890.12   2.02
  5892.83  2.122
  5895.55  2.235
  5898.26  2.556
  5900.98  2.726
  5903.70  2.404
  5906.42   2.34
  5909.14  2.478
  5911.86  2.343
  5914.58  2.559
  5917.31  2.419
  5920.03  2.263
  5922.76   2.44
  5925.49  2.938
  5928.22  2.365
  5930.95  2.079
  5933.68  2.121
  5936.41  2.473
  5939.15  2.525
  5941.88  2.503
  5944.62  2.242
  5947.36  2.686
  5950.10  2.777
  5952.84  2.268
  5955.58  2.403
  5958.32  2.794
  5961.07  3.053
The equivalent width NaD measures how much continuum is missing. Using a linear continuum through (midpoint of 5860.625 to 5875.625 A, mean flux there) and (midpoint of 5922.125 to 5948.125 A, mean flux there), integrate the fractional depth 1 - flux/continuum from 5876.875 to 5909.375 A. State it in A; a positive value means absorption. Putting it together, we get 1.59 A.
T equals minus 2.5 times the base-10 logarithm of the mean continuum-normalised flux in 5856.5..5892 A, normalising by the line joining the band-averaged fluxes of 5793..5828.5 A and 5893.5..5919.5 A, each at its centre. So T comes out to 0.05 mag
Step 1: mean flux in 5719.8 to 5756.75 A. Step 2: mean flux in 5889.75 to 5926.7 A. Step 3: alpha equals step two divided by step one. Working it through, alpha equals 0.90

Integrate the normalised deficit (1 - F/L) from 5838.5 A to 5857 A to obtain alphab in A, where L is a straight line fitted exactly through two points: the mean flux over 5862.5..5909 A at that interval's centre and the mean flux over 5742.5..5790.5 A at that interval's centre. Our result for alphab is -0.9 A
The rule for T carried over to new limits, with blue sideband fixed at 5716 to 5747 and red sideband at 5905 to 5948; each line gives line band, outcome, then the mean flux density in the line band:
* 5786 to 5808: 0.070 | 2.49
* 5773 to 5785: 0.038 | 2.59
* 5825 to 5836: 0.067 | 2.44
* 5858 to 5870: 0.050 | 2.42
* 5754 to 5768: 0.016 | 2.68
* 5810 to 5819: -0.040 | 2.72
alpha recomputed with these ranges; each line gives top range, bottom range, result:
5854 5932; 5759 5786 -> 0.91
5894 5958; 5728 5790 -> 0.94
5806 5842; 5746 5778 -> 0.98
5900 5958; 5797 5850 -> 0.93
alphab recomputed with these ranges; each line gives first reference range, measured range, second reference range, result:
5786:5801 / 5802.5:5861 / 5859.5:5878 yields -1.35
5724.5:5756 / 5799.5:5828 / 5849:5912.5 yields -1.92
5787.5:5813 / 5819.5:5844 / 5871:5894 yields -1.21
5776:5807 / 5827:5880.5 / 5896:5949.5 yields -0.83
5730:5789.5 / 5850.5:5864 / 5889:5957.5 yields 0.90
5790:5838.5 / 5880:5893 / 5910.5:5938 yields 1.27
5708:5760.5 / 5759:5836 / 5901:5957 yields 0.20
